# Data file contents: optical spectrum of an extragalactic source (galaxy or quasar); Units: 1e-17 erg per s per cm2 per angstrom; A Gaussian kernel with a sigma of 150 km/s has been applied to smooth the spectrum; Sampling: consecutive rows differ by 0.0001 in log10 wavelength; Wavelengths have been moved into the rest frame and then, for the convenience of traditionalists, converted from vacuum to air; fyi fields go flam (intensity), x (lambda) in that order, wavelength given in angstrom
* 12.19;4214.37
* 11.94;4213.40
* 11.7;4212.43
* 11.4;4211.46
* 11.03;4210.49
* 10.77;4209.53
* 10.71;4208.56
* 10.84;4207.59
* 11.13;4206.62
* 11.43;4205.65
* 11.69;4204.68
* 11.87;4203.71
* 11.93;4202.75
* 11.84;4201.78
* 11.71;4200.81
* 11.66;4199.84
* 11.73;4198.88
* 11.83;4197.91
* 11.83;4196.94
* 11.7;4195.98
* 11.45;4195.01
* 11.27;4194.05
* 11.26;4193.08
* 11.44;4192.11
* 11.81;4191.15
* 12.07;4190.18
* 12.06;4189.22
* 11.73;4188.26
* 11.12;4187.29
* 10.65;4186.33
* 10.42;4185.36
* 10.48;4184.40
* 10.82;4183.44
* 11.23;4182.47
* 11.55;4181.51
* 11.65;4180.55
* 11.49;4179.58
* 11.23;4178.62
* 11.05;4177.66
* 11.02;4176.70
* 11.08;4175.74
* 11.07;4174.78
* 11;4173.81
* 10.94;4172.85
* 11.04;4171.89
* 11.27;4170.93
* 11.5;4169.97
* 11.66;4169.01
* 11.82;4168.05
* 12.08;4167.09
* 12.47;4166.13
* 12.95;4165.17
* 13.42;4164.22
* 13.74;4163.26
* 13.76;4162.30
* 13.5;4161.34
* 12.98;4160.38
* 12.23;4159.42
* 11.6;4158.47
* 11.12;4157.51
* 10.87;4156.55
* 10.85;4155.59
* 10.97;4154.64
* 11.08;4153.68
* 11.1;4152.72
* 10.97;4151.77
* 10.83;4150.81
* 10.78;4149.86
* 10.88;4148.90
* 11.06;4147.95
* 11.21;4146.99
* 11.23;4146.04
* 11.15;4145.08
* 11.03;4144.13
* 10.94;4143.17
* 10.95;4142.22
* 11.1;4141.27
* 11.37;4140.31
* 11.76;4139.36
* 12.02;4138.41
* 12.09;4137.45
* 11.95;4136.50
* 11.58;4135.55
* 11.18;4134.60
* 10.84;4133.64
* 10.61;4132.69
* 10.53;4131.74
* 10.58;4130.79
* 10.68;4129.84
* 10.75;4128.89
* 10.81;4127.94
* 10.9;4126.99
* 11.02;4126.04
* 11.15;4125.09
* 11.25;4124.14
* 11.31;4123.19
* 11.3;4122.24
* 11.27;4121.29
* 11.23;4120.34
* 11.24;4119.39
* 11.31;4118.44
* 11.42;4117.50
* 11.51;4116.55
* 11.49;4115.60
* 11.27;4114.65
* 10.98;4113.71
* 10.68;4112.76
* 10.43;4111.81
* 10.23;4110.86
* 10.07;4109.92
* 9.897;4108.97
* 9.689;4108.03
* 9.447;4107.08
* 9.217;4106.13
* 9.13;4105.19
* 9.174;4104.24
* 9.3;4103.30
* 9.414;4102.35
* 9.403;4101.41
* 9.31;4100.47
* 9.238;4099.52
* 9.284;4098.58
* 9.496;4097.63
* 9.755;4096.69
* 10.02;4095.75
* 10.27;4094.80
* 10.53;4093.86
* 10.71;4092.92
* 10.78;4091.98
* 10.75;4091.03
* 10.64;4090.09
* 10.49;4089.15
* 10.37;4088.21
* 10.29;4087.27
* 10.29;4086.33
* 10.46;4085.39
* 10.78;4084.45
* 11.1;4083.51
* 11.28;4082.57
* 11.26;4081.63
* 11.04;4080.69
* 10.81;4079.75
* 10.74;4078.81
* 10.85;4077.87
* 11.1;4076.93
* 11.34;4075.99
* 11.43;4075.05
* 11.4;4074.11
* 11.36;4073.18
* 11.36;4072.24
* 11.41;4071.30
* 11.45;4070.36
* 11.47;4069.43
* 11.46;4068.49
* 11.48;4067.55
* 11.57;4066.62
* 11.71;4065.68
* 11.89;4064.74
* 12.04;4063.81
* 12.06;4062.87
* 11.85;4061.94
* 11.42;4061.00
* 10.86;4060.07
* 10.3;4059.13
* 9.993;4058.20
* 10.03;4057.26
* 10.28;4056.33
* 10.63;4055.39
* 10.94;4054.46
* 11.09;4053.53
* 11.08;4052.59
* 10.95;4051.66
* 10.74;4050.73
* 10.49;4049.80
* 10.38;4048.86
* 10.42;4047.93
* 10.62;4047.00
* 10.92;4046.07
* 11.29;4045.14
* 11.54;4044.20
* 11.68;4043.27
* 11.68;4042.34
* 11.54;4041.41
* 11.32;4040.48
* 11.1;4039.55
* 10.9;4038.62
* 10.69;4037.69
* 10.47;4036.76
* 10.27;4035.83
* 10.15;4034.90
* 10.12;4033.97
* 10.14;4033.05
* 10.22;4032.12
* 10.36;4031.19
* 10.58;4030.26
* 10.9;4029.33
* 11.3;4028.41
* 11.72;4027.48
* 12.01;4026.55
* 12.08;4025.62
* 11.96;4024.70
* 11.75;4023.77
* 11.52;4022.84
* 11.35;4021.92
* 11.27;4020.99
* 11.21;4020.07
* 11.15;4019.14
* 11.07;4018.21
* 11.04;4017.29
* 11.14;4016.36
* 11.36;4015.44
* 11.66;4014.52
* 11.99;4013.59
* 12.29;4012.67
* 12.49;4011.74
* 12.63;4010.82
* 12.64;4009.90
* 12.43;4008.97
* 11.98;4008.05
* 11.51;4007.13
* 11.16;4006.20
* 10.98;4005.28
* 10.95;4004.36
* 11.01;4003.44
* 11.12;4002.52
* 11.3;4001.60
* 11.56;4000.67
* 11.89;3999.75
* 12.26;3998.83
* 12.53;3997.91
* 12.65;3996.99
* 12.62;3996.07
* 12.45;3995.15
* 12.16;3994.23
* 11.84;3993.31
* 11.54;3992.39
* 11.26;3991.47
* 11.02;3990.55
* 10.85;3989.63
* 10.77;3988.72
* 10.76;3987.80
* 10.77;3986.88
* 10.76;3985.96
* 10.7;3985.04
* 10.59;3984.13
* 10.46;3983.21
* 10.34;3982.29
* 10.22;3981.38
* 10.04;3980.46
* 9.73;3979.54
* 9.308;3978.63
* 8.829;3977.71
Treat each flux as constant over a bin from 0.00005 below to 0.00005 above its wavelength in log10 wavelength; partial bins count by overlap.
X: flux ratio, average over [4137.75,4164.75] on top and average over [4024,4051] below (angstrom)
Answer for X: 1.06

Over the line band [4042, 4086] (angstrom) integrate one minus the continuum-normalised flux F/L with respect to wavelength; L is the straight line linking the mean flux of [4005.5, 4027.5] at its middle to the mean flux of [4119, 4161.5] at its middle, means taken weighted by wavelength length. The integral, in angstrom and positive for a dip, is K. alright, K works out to 1.6 angstrom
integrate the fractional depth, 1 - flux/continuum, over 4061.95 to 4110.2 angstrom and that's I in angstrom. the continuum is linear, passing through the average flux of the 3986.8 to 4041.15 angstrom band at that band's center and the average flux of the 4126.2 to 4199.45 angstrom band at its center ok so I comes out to 3.5 angstrom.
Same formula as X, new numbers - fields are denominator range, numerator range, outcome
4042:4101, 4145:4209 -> 1.06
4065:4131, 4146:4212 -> 1.08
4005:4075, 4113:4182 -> 1.02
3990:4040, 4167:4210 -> 0.99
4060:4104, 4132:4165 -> 1.07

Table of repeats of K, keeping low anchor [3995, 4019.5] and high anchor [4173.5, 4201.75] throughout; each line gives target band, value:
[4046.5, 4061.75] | 1.31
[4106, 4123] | 1.15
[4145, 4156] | 0.43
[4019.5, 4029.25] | 0.12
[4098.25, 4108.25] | 1.93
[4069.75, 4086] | 0.68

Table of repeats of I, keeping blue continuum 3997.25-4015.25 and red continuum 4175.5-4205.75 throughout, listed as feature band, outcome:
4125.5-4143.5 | 0.6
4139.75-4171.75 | -0.4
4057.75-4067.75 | 0.3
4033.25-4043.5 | 0.8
